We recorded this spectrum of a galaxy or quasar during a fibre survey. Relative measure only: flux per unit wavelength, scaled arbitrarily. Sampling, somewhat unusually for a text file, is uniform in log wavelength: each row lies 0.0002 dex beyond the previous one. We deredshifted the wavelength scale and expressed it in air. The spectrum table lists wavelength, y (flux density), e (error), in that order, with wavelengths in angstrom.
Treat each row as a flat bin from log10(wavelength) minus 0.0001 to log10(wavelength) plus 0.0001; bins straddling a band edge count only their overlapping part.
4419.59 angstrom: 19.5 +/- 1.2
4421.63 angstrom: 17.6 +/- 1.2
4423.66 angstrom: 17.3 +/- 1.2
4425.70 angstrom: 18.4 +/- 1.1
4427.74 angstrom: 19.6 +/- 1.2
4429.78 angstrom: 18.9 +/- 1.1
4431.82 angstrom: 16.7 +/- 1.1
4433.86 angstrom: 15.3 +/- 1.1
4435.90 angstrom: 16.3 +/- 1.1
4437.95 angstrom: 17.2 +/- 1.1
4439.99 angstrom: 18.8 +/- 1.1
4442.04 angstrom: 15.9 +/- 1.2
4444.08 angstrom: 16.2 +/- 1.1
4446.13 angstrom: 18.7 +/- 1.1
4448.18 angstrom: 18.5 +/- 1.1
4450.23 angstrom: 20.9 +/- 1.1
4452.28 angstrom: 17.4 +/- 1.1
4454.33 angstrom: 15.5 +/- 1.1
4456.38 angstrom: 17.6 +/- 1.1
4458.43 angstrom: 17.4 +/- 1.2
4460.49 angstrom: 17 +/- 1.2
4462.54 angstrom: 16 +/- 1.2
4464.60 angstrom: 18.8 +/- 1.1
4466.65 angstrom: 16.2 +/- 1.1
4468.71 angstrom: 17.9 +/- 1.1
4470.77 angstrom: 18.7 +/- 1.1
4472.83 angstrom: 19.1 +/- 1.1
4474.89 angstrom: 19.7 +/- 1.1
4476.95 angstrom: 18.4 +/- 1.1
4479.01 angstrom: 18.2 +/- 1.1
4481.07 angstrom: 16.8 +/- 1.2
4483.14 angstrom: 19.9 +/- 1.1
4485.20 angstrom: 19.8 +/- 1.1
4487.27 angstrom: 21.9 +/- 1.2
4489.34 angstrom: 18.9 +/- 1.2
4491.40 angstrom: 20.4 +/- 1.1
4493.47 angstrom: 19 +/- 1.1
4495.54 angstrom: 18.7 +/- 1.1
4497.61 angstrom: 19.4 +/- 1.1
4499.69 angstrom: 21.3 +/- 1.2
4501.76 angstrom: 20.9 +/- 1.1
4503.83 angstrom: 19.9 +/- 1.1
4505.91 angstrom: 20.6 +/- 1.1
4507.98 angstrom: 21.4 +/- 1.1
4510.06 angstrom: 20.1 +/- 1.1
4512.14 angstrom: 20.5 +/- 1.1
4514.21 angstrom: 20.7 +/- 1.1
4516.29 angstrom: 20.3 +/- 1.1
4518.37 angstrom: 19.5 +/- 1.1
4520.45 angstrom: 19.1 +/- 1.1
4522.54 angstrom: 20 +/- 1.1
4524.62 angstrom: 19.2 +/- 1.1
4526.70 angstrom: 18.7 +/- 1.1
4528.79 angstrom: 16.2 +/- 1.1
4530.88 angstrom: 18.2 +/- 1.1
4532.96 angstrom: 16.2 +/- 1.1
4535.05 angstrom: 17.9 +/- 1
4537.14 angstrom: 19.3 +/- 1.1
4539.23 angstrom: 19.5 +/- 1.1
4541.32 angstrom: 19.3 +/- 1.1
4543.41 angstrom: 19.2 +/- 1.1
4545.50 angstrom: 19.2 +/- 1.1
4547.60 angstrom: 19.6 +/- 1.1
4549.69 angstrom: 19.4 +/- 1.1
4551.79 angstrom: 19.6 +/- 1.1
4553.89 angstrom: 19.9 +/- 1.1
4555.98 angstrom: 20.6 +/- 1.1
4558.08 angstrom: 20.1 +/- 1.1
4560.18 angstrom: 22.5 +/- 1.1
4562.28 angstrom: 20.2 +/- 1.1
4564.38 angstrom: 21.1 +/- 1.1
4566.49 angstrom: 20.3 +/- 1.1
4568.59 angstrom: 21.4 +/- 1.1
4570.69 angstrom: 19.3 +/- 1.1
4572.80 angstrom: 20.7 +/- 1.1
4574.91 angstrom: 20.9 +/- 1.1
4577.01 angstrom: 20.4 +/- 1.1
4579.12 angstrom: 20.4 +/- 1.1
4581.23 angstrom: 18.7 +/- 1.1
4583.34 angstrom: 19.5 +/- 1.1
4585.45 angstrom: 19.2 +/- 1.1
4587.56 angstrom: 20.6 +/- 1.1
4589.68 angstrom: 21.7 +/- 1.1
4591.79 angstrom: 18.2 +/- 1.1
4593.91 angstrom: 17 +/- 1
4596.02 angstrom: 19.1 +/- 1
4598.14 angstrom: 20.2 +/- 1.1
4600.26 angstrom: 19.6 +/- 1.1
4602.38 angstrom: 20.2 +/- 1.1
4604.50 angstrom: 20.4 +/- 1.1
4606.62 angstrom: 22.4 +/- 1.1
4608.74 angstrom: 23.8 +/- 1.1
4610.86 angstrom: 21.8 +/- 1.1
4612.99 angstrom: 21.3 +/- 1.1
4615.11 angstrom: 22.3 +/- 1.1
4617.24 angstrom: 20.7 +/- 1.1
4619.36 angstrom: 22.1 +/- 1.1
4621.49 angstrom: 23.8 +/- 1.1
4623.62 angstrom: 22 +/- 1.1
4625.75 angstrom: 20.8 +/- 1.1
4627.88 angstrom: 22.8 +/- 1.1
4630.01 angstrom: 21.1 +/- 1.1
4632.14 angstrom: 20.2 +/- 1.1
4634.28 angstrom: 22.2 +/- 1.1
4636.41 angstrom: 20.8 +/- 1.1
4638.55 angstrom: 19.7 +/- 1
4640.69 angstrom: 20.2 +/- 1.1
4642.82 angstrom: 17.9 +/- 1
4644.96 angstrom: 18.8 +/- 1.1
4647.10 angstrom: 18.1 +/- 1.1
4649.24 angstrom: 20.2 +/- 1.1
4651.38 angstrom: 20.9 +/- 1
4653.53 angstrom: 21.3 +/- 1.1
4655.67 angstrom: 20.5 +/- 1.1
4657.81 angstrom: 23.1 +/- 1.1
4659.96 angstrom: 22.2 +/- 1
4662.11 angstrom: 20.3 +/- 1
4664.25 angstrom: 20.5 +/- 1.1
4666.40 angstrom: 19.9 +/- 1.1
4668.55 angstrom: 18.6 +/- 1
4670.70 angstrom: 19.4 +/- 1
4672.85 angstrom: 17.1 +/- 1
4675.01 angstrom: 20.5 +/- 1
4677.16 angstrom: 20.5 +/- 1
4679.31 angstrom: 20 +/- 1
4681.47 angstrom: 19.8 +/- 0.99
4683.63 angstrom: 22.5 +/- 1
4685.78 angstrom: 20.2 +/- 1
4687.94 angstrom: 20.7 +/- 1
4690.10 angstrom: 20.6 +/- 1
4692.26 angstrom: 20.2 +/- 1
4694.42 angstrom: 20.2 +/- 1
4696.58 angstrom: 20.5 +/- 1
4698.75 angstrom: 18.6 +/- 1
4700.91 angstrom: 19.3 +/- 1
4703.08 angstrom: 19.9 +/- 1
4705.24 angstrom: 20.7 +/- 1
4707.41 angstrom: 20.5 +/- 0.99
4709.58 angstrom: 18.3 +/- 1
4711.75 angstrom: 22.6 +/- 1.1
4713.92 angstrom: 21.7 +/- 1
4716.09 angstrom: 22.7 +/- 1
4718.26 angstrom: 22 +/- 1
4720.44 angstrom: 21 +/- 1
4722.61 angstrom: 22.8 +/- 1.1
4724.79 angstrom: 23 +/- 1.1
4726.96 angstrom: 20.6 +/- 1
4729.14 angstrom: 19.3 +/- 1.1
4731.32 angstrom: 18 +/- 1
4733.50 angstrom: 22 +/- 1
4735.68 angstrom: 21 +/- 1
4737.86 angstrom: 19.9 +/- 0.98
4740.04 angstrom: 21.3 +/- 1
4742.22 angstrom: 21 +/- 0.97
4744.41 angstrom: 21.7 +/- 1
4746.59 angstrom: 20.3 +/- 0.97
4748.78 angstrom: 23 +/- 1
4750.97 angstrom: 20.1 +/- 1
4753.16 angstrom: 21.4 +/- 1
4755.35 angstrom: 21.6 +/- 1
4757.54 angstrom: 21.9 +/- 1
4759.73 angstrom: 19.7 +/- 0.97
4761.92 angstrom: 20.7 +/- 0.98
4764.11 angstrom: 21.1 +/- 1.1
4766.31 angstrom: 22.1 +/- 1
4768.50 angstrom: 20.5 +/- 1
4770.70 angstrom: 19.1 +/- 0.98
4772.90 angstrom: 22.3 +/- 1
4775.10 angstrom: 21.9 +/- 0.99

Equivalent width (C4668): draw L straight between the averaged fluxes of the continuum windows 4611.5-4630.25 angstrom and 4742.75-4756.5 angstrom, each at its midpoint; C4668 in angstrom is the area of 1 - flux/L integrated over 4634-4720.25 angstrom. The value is 5.3 angstrom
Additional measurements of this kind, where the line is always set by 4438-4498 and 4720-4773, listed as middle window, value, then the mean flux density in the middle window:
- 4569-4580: -0.6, 20.4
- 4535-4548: -0.1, 19.2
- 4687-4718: 0.1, 20.5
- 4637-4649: 0.5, 19.1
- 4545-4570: -1.5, 20.3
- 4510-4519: -0.7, 20.3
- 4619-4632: -1.4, 22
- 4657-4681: 0.1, 20.1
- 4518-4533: 0.3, 18.5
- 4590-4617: -1.3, 20.6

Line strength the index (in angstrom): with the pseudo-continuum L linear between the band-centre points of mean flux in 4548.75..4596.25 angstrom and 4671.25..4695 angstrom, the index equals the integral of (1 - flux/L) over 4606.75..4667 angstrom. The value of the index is -2.82 angstrom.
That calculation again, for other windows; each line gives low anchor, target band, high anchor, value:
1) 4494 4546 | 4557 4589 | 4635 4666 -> -0.95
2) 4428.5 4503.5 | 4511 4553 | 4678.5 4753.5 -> -0.28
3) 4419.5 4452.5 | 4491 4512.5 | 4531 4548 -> -2.11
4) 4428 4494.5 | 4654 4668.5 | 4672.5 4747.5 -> -0.56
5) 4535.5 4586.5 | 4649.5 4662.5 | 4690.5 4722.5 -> -0.60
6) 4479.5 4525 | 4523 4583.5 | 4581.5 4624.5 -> 2.28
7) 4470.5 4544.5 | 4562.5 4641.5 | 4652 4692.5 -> -2.97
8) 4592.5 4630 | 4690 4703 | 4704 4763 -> 0.77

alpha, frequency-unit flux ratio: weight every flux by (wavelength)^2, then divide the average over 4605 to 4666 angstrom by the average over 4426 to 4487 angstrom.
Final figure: 1.28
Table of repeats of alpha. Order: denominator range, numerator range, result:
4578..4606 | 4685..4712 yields 1.07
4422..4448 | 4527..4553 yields 1.12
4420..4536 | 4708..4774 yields 1.27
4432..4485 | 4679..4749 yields 1.31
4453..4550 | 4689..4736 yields 1.20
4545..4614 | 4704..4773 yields 1.11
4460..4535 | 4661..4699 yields 1.14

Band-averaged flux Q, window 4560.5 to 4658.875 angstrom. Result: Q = 20.6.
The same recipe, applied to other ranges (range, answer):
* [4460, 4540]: 19.1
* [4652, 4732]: 20.5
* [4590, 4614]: 20.4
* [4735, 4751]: 21.1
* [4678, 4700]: 20.3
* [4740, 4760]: 21.3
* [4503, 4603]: 19.7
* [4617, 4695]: 20.6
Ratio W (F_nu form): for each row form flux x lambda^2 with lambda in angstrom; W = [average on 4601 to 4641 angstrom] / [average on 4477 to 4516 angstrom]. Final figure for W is 1.14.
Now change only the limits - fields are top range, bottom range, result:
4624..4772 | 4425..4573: 1.18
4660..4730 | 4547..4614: 1.06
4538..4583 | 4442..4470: 1.20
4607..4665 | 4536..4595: 1.09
